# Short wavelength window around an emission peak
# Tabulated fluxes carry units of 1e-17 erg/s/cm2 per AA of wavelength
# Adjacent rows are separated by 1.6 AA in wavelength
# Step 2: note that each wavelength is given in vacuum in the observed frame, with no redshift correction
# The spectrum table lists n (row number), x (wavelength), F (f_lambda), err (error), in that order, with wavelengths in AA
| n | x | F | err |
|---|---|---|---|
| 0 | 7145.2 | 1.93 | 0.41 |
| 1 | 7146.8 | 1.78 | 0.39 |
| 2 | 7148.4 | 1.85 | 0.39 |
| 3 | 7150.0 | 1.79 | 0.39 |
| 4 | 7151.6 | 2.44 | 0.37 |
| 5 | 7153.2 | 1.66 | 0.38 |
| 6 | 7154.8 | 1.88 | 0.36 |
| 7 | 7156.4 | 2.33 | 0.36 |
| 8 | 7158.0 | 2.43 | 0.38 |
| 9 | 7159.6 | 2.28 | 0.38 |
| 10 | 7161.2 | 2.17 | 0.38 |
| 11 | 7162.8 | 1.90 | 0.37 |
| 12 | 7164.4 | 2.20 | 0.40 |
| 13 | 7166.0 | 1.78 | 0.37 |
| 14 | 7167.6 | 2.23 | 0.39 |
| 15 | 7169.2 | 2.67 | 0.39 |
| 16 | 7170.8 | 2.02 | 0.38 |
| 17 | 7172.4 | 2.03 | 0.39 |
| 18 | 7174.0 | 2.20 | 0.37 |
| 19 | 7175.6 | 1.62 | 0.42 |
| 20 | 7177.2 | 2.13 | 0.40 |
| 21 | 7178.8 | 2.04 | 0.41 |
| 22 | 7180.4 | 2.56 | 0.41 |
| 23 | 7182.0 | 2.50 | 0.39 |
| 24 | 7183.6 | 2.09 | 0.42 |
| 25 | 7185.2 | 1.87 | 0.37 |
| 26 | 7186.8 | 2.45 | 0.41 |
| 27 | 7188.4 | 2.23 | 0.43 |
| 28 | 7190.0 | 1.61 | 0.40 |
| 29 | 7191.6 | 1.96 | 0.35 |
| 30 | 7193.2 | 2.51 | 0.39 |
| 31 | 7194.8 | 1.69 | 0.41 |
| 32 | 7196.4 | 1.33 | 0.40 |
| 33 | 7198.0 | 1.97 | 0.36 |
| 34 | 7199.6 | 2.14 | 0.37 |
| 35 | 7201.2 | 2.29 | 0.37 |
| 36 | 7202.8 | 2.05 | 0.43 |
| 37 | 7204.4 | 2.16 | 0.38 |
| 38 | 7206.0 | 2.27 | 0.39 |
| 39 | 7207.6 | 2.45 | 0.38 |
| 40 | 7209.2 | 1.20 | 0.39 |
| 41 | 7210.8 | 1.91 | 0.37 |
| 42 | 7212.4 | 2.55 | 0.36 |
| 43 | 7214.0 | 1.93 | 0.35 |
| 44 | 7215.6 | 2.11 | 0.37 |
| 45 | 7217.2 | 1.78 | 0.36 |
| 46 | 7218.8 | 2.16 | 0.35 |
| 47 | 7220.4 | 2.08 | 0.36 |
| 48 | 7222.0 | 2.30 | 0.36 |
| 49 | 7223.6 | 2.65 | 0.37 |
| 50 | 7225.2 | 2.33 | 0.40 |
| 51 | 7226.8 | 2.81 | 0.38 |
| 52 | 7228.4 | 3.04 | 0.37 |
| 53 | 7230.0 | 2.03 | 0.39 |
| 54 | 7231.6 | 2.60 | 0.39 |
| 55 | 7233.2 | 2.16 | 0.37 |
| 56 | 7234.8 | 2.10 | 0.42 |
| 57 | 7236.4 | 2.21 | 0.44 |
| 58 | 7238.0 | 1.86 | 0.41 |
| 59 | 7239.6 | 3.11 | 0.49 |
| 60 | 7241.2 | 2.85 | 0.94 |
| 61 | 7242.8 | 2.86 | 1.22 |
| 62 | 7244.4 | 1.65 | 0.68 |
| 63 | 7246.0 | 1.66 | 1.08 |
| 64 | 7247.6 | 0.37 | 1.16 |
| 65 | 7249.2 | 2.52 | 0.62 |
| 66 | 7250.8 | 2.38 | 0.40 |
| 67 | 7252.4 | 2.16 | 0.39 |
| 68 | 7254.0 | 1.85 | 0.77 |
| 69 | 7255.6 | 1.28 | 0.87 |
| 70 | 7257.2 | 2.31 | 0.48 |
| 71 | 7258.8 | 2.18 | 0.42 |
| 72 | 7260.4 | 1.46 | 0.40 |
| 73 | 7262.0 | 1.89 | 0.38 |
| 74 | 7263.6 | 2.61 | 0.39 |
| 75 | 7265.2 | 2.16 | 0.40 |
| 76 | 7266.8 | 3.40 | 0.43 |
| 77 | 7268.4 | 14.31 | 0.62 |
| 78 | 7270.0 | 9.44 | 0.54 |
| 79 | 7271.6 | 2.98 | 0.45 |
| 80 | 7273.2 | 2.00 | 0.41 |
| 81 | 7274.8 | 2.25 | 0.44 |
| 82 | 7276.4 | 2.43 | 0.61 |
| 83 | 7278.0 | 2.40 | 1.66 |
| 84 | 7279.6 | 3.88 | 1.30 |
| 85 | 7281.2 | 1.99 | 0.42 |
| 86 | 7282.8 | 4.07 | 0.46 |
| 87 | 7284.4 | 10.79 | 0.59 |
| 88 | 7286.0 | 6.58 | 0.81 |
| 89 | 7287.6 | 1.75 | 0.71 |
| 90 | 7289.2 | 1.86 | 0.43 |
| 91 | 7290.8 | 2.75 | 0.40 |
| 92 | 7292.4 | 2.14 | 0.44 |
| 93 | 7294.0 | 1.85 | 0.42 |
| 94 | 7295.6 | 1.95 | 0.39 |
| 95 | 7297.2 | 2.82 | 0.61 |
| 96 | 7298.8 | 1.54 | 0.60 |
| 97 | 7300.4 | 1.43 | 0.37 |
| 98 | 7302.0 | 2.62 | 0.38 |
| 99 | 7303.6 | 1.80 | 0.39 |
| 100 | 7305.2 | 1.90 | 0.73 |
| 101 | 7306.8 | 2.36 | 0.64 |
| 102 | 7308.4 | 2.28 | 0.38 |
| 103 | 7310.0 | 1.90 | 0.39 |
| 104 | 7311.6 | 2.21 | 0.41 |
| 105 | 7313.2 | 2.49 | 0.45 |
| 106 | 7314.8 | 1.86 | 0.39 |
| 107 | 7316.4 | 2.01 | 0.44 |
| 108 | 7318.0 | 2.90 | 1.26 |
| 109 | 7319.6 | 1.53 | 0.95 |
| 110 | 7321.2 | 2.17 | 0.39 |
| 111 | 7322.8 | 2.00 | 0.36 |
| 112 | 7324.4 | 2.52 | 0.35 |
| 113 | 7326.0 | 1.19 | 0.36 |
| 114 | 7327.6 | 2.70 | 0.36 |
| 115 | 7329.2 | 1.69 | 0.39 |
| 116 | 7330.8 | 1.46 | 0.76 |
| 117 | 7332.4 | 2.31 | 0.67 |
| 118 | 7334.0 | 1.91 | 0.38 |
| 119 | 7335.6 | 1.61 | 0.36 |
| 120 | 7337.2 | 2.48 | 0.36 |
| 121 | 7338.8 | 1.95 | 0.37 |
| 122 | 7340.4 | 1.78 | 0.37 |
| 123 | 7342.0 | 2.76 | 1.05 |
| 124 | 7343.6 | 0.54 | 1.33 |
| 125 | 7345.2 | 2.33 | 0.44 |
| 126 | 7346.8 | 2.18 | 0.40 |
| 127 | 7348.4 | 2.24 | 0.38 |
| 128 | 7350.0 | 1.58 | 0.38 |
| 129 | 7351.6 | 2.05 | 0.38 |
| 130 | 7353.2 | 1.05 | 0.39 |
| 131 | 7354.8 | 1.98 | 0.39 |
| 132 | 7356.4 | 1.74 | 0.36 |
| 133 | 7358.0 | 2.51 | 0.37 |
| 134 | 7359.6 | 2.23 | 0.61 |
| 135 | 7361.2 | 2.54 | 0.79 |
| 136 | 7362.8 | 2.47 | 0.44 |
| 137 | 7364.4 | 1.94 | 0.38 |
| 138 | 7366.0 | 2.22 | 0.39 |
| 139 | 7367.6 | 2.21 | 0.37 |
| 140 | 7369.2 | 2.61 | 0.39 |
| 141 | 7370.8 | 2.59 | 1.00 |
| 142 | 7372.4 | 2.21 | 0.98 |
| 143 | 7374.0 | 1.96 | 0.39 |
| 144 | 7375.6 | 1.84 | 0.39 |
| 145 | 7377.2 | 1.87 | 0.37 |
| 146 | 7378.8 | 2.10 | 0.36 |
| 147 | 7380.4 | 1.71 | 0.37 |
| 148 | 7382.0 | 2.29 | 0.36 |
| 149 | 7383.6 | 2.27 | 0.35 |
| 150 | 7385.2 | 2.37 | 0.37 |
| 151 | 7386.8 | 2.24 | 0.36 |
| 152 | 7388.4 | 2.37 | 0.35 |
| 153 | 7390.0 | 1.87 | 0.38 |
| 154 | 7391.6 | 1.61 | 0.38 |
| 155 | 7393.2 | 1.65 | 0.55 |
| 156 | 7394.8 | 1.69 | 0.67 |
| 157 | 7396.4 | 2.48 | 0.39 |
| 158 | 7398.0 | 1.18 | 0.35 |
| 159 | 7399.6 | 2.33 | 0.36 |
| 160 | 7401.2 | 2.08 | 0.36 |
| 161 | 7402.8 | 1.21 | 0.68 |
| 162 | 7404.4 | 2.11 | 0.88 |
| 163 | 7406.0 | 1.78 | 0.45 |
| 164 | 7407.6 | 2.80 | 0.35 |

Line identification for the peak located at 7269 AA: [S II] 6716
